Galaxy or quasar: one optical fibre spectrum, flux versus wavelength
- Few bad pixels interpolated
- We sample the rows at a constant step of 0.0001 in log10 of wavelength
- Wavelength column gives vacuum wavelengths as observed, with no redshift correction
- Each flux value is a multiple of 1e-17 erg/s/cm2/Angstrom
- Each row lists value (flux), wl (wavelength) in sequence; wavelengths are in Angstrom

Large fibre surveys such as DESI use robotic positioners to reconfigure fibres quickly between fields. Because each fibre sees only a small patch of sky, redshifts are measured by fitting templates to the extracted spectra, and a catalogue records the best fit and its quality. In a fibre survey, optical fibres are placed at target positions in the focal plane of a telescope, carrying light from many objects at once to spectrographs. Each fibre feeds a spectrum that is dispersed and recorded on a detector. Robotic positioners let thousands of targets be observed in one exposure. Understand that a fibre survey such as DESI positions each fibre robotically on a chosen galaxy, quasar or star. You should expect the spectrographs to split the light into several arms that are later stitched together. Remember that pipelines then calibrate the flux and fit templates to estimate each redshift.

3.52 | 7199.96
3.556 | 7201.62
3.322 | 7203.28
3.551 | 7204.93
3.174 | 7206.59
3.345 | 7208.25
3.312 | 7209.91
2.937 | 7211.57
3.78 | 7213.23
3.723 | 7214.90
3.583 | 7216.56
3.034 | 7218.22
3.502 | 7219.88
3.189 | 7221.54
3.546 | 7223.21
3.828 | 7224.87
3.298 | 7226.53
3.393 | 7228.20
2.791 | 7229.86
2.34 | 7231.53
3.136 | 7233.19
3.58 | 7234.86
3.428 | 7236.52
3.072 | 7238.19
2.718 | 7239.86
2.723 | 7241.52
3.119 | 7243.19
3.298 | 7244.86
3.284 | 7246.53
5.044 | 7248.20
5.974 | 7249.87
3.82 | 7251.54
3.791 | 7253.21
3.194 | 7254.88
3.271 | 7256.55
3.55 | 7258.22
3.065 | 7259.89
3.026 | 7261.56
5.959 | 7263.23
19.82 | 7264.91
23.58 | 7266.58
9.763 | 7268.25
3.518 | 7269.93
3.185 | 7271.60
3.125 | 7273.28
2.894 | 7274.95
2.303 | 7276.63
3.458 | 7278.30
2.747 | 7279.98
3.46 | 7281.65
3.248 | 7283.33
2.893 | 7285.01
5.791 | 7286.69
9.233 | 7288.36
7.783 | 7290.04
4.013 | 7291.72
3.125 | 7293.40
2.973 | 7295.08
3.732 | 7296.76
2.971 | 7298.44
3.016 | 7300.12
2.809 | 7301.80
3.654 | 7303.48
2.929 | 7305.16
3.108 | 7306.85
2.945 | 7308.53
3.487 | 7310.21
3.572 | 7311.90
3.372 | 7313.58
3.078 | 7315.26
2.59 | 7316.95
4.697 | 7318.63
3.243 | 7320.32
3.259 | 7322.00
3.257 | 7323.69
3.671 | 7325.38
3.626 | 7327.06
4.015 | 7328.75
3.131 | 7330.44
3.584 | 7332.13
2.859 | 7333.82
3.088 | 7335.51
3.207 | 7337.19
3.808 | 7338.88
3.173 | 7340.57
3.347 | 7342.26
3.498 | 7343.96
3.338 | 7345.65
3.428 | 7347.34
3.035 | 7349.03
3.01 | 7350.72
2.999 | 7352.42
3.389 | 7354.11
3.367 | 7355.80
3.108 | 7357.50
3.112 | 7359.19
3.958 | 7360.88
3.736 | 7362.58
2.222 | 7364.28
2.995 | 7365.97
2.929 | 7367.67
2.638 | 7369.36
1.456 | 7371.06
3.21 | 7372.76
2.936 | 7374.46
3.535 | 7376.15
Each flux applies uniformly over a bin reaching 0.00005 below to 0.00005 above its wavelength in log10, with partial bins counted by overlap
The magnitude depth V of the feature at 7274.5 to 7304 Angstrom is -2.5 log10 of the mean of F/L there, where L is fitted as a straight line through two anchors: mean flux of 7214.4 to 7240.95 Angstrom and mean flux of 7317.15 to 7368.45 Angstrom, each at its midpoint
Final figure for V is -0.187 mag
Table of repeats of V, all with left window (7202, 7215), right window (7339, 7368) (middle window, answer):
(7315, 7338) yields -0.04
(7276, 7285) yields 0.09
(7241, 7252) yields -0.18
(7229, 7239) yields 0.10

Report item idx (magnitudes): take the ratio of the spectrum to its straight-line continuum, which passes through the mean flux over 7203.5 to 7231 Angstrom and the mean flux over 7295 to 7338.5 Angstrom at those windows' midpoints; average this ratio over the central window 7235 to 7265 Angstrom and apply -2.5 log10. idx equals -0.24 mag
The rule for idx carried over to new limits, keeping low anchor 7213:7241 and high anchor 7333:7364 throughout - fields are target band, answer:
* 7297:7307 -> 0.06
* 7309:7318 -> 0.01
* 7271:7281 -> 0.11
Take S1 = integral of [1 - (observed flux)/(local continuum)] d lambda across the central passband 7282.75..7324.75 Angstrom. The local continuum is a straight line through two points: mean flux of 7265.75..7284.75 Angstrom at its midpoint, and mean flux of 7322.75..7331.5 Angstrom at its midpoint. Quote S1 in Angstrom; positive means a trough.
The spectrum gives 6.1 Angstrom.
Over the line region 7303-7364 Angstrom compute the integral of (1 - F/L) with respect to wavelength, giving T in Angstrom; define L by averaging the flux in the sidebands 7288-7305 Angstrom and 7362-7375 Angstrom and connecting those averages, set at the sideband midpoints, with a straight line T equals 0.8 Angstrom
